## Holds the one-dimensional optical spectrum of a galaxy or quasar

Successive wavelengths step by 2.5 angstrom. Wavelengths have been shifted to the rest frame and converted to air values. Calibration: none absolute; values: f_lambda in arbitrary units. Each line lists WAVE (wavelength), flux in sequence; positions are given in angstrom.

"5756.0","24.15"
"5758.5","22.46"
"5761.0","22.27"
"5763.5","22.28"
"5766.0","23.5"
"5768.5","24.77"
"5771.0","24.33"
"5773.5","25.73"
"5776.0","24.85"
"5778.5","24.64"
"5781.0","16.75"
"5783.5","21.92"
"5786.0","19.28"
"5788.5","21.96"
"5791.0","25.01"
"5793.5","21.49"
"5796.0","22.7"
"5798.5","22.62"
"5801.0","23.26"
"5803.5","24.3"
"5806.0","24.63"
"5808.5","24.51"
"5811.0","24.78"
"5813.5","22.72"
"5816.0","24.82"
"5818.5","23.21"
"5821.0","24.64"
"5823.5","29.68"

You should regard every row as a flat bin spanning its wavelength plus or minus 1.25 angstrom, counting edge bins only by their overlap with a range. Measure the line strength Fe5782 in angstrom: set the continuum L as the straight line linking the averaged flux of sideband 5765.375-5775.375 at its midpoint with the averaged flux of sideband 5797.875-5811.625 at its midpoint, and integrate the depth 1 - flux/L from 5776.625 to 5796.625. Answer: 2.1 angstrom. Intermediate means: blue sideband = 24.7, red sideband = 24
